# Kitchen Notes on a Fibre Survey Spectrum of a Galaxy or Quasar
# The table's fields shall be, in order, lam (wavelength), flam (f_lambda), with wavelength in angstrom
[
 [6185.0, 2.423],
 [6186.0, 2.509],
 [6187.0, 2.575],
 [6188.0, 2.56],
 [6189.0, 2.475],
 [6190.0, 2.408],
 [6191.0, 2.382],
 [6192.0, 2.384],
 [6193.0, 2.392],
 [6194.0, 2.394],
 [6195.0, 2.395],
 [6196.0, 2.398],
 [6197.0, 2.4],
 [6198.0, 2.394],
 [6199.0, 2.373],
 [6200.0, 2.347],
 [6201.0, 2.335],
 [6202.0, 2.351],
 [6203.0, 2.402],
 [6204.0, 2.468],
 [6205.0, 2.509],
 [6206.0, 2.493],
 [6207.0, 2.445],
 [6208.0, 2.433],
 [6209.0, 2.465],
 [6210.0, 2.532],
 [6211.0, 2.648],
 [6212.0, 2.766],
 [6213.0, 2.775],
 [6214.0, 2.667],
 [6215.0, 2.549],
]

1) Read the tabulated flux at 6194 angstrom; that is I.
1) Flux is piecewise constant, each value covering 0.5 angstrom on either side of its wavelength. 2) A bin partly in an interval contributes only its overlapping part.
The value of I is 2.394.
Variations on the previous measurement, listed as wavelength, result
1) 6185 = 2.423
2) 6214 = 2.667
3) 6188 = 2.56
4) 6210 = 2.532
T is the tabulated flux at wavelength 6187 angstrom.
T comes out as 2.575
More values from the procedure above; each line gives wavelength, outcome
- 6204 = 2.468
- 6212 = 2.766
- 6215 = 2.549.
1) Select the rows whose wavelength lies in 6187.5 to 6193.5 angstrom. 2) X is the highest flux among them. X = 2.56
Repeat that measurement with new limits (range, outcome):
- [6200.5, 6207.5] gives 2.509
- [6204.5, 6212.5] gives 2.766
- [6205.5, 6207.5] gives 2.493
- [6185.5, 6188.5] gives 2.575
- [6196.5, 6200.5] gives 2.4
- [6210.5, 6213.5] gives 2.775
